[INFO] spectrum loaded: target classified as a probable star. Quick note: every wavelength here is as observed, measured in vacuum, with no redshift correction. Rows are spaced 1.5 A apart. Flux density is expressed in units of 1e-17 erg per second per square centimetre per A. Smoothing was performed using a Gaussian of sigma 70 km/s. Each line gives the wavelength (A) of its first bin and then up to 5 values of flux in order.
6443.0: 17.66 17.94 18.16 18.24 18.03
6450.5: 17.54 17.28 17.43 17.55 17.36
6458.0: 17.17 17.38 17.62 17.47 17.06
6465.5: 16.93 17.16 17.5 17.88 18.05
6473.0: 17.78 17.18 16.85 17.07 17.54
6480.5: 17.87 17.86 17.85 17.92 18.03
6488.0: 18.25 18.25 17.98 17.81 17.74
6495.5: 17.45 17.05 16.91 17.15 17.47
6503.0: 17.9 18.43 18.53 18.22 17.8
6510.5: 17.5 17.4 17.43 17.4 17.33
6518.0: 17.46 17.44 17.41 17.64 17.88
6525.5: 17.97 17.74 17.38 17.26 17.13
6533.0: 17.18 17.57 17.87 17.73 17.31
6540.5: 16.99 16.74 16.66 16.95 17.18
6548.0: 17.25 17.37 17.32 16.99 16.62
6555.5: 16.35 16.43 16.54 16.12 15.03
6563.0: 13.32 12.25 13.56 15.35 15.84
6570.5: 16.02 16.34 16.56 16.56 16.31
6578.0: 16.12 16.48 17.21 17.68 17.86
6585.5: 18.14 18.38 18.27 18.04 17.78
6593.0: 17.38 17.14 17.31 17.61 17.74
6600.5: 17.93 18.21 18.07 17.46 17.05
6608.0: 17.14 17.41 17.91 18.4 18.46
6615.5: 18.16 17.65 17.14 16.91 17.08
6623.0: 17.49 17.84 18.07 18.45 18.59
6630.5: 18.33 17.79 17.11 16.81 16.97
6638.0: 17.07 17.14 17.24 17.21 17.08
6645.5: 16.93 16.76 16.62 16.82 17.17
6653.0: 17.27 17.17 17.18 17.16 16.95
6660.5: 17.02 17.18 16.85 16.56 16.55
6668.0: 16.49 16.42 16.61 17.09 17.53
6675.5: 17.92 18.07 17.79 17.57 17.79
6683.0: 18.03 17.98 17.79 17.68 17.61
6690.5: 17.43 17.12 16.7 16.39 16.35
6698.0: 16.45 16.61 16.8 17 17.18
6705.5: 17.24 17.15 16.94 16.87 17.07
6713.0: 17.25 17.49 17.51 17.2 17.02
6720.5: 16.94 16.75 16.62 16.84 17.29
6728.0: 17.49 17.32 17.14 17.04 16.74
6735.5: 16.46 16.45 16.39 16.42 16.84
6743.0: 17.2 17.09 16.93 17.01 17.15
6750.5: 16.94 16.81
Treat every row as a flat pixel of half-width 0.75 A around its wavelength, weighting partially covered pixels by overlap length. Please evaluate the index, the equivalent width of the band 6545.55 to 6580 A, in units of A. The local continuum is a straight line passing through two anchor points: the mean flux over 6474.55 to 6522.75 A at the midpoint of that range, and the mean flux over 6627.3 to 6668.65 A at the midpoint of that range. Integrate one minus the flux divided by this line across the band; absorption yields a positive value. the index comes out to 2.8 A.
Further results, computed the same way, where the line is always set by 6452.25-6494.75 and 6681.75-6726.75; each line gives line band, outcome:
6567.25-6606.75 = 0.3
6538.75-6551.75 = 0.3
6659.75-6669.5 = 0.3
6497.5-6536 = -0.2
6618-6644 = -0.3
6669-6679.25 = -0.1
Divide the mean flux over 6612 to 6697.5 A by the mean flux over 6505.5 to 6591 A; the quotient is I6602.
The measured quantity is 1.0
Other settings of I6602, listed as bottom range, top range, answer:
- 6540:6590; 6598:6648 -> 1.07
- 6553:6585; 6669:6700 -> 1.08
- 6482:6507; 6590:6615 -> 0.99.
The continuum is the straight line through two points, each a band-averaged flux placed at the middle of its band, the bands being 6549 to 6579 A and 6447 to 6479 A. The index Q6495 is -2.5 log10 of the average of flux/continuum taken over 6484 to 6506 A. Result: -0.05 mag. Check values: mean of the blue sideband 17.4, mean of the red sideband 15.8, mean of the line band 17.8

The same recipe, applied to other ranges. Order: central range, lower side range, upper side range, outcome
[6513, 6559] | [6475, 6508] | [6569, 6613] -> 0.02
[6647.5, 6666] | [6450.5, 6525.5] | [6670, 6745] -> 0.02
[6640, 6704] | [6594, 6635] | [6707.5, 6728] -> 0.01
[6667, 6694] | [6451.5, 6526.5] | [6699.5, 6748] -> -0.02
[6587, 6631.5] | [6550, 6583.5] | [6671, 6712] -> -0.09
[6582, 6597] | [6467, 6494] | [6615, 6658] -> -0.02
